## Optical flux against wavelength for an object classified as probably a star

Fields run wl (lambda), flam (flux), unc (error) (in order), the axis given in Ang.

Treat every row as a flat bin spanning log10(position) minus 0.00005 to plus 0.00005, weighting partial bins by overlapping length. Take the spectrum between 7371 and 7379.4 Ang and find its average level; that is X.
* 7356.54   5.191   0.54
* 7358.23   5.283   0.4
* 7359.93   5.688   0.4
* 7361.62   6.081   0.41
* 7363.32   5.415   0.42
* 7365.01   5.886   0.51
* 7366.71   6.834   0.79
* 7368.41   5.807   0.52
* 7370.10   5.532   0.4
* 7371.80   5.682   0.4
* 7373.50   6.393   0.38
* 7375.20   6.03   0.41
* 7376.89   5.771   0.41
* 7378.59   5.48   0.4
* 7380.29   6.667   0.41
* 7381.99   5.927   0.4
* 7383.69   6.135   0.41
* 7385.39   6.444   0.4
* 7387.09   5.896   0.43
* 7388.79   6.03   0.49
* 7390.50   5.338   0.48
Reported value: 5.88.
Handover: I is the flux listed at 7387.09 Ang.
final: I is 5.896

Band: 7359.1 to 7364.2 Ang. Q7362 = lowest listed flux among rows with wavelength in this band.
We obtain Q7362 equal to 5.415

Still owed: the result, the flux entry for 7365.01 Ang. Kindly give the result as 5.886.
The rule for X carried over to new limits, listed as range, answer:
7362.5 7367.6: 6.04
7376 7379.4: 5.64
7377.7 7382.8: 6.02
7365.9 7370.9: 6.06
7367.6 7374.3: 5.85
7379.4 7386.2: 6.29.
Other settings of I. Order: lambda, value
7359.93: 5.688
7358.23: 5.283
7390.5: 5.338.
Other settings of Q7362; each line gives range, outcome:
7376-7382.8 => 5.48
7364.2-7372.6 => 5.532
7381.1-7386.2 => 5.927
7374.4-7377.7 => 5.771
